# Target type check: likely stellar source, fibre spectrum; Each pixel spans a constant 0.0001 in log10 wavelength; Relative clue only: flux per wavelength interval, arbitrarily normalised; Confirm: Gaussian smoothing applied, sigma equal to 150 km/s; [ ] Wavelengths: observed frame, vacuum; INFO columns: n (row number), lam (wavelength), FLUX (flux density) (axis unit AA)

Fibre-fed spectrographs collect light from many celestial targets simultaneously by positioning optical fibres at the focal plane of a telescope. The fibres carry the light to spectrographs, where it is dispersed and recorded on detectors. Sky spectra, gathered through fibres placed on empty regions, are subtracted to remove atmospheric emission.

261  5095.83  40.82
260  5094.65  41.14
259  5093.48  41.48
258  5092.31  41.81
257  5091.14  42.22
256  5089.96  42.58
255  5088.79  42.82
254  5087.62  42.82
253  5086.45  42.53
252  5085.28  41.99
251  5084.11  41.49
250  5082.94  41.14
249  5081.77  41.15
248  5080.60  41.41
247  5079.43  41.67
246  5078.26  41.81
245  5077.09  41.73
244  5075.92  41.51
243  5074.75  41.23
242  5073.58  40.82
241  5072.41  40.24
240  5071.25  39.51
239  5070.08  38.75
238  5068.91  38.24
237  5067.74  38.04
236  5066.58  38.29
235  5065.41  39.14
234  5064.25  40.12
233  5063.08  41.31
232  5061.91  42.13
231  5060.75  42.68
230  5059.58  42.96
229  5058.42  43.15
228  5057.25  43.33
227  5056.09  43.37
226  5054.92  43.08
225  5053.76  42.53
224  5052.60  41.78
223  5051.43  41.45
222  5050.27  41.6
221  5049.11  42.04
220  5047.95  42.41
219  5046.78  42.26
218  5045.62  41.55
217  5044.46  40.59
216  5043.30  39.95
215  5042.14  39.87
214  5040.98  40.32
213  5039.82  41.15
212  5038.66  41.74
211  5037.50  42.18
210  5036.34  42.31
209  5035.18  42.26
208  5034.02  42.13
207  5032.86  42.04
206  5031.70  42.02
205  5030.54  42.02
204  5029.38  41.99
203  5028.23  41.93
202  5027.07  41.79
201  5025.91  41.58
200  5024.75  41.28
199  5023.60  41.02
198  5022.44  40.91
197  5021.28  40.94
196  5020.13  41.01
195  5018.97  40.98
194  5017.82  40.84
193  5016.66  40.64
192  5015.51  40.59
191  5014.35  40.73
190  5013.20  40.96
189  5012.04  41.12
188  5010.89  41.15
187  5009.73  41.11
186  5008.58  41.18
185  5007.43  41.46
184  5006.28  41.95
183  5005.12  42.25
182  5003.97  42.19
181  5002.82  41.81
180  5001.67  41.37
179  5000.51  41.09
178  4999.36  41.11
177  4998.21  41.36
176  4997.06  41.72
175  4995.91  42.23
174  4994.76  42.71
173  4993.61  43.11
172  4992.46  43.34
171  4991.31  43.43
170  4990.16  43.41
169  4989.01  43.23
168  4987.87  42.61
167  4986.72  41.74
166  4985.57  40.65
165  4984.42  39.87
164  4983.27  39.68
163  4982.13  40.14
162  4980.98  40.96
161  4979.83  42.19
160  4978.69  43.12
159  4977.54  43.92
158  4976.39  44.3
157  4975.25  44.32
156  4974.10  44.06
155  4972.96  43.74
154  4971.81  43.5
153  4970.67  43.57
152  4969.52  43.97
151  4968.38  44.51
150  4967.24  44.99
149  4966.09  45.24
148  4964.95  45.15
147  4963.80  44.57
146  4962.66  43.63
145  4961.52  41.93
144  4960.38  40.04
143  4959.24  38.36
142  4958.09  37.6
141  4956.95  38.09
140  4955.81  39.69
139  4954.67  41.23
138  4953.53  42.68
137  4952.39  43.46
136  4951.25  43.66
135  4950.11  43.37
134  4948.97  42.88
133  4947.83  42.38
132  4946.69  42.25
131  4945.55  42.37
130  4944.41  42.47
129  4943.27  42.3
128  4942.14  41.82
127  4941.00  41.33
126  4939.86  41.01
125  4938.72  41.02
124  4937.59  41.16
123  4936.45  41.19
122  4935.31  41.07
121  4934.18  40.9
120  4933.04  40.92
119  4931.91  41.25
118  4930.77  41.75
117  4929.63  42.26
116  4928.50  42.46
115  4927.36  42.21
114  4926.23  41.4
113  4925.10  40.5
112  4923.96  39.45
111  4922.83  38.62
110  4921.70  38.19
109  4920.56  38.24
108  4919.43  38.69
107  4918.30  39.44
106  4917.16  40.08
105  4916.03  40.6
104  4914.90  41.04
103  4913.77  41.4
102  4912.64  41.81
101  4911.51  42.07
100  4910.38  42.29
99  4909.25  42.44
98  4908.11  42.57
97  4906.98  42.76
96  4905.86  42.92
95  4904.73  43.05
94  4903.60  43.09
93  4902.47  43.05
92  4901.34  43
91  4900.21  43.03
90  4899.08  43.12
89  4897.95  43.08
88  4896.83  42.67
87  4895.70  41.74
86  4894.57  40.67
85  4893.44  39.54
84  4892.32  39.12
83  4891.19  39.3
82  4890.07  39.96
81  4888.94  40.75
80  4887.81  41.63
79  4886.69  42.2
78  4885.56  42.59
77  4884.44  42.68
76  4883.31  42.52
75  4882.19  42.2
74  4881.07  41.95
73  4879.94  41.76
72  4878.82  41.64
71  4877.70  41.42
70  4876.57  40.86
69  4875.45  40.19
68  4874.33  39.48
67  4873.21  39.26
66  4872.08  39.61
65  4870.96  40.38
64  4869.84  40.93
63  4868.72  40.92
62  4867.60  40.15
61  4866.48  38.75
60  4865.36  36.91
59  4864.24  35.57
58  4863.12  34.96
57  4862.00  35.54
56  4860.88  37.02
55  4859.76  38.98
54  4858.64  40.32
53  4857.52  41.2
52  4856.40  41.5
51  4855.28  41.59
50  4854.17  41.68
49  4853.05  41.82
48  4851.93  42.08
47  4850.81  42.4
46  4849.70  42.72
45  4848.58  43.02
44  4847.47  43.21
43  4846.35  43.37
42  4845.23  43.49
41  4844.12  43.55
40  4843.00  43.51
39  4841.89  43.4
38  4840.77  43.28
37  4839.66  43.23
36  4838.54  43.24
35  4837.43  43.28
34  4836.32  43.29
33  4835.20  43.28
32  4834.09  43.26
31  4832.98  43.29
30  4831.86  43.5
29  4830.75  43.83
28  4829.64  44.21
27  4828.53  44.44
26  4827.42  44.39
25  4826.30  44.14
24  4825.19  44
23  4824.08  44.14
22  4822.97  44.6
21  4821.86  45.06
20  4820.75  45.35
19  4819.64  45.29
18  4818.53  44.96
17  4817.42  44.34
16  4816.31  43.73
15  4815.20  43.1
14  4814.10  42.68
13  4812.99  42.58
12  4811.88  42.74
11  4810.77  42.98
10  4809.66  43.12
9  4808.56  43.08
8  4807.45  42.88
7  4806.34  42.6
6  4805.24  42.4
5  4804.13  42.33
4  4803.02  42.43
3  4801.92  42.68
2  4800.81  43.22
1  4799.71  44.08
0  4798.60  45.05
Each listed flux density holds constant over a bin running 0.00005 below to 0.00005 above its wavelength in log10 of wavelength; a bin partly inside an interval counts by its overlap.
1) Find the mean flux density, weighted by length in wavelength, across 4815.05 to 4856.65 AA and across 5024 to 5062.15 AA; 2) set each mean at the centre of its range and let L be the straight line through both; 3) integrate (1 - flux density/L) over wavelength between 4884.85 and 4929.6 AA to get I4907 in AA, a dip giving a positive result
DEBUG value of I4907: 1.7 AA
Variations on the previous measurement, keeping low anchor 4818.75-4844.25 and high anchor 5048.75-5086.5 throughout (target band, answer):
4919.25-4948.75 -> 1.1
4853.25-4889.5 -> 2.7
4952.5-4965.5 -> 0.4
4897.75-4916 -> 0.2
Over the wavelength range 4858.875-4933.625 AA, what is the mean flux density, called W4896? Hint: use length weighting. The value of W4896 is 40.8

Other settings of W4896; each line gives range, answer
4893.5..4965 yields 41.5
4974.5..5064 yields 41.8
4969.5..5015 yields 42.1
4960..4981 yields 43.7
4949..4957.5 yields 41.8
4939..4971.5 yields 42.3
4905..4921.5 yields 41.1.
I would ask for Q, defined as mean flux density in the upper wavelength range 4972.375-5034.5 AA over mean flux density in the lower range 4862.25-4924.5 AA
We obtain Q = 1.02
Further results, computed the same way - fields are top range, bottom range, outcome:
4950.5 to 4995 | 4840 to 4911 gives 1.03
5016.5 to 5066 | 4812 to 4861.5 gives 0.97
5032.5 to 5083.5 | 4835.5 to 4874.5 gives 1.01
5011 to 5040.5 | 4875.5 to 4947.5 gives 1.00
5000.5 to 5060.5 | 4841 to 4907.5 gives 1.01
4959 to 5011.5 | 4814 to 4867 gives 1.00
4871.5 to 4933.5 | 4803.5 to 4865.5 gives 0.97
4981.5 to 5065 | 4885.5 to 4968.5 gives 1.00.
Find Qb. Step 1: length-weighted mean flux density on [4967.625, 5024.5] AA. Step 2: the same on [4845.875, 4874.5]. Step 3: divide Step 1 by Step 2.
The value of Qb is 1.0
